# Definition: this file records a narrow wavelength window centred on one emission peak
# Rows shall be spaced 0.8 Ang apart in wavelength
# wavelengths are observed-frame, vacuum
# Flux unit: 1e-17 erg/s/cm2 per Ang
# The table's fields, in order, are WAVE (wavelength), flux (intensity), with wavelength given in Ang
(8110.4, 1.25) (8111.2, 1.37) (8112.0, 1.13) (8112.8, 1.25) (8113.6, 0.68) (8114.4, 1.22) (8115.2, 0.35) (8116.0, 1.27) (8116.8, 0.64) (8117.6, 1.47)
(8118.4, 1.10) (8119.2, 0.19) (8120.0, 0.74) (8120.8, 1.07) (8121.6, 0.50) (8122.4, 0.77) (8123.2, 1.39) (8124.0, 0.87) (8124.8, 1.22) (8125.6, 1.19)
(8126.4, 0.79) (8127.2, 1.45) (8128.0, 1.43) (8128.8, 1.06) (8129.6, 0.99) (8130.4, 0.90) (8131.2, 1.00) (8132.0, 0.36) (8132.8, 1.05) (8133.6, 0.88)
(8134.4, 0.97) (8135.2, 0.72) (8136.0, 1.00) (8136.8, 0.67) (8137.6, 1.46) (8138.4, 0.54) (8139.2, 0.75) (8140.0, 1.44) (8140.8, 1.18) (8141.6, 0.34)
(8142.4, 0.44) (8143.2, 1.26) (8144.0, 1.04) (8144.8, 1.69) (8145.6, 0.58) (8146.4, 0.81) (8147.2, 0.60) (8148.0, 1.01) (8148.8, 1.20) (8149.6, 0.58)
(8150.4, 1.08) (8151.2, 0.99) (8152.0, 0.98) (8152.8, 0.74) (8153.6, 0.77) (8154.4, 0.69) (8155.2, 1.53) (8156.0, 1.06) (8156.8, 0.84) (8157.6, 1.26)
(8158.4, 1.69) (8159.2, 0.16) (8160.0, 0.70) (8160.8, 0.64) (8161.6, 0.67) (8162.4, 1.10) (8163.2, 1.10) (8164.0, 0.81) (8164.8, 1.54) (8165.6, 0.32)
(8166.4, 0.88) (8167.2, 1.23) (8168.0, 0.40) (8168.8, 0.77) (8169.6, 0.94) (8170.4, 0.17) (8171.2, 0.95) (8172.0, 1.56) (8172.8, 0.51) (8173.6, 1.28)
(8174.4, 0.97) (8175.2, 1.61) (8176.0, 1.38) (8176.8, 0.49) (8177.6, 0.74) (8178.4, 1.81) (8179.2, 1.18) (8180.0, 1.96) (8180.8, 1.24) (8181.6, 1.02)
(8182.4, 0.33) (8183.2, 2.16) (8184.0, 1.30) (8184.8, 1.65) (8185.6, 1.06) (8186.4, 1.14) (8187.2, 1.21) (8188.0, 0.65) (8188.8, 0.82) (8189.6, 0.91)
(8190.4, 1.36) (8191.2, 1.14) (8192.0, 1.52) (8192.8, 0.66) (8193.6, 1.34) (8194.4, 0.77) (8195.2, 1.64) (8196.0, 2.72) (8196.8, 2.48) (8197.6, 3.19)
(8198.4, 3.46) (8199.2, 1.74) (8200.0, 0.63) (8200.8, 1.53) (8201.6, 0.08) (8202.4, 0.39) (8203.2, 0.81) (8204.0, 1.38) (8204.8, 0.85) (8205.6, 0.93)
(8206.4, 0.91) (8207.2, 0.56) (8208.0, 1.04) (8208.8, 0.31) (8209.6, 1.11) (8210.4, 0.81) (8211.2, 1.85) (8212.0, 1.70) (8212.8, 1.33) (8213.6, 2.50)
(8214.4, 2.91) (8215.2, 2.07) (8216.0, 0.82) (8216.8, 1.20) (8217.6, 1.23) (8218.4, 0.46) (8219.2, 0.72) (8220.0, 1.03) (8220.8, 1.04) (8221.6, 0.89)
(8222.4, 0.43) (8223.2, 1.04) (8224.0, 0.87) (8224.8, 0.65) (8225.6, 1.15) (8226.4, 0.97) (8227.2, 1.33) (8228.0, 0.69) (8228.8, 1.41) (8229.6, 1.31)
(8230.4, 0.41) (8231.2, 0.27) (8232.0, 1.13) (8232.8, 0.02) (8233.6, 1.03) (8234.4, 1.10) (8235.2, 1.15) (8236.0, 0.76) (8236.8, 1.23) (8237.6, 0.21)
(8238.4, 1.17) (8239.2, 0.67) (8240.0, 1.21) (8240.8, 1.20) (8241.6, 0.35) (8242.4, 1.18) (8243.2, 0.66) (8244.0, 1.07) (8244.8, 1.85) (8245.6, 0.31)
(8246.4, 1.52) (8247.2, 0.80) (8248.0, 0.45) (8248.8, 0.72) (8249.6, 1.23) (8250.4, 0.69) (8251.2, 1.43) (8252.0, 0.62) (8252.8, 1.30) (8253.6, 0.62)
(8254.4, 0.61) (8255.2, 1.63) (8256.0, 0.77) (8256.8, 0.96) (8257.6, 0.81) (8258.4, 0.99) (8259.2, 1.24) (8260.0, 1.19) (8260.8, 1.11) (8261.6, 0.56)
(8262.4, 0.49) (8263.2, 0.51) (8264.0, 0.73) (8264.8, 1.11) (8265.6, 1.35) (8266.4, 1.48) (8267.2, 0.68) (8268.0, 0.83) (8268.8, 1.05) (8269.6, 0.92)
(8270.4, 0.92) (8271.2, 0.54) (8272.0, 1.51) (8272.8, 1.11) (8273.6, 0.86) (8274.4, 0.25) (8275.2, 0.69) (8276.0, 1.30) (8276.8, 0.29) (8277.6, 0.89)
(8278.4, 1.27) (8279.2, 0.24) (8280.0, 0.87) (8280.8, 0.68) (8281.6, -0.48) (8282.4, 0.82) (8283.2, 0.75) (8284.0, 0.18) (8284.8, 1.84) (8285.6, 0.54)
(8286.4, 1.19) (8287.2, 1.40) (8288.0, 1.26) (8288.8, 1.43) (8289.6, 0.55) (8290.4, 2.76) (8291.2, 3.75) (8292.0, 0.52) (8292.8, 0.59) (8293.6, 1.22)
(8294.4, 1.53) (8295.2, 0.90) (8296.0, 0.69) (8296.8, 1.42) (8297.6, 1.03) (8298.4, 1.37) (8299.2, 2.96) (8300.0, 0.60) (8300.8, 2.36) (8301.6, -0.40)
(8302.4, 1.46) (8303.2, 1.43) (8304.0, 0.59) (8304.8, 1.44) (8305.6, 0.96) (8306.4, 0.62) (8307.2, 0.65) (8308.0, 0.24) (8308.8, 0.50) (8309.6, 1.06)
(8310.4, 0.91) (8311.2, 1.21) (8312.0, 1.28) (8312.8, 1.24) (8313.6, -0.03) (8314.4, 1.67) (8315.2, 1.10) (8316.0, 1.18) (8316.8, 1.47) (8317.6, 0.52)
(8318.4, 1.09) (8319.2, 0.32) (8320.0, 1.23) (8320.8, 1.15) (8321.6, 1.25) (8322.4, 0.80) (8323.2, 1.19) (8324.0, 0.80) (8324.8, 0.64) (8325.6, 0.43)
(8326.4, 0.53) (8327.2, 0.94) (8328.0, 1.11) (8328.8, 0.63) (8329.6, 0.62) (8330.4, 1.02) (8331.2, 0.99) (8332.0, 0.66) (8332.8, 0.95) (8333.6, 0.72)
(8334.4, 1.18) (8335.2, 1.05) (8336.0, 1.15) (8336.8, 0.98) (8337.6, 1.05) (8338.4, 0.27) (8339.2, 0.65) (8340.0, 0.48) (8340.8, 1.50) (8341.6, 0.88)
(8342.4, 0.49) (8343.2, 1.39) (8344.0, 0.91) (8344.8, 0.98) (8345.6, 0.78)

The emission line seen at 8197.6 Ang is [S II]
